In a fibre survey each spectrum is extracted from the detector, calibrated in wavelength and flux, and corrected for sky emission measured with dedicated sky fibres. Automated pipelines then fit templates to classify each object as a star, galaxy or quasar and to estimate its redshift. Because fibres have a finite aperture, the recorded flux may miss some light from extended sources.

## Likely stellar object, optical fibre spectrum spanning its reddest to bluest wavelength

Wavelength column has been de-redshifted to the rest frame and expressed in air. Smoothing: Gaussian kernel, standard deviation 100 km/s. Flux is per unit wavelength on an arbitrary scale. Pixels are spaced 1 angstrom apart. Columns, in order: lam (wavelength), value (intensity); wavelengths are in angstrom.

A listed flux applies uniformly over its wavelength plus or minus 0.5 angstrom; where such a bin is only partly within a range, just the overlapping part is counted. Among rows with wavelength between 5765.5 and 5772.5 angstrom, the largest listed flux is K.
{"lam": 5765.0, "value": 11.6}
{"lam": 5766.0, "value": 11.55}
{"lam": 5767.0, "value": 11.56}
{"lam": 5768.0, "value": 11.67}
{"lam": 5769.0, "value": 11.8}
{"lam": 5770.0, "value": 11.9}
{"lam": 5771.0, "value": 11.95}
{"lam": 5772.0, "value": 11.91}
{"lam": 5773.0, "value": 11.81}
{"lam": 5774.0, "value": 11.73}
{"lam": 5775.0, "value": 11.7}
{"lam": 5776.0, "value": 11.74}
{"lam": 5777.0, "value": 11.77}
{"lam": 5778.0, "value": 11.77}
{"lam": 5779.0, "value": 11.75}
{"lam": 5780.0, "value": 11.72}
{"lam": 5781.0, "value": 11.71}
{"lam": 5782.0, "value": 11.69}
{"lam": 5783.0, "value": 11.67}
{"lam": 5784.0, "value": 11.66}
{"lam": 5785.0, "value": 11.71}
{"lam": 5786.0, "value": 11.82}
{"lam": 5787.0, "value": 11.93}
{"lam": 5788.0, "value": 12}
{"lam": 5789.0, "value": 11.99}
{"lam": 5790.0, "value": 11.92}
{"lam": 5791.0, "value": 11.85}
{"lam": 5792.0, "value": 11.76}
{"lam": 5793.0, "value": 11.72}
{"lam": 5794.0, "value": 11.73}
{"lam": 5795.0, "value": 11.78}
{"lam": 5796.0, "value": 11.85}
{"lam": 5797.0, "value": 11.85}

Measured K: 11.95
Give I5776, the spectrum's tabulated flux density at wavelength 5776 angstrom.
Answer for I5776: 11.74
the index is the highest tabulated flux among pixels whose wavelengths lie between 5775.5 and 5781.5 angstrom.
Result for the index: 11.77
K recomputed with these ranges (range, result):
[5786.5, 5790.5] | 12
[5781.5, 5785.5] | 11.71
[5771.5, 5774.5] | 11.91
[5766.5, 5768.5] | 11.67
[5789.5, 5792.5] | 11.92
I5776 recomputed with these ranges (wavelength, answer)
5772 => 11.91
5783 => 11.67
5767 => 11.56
